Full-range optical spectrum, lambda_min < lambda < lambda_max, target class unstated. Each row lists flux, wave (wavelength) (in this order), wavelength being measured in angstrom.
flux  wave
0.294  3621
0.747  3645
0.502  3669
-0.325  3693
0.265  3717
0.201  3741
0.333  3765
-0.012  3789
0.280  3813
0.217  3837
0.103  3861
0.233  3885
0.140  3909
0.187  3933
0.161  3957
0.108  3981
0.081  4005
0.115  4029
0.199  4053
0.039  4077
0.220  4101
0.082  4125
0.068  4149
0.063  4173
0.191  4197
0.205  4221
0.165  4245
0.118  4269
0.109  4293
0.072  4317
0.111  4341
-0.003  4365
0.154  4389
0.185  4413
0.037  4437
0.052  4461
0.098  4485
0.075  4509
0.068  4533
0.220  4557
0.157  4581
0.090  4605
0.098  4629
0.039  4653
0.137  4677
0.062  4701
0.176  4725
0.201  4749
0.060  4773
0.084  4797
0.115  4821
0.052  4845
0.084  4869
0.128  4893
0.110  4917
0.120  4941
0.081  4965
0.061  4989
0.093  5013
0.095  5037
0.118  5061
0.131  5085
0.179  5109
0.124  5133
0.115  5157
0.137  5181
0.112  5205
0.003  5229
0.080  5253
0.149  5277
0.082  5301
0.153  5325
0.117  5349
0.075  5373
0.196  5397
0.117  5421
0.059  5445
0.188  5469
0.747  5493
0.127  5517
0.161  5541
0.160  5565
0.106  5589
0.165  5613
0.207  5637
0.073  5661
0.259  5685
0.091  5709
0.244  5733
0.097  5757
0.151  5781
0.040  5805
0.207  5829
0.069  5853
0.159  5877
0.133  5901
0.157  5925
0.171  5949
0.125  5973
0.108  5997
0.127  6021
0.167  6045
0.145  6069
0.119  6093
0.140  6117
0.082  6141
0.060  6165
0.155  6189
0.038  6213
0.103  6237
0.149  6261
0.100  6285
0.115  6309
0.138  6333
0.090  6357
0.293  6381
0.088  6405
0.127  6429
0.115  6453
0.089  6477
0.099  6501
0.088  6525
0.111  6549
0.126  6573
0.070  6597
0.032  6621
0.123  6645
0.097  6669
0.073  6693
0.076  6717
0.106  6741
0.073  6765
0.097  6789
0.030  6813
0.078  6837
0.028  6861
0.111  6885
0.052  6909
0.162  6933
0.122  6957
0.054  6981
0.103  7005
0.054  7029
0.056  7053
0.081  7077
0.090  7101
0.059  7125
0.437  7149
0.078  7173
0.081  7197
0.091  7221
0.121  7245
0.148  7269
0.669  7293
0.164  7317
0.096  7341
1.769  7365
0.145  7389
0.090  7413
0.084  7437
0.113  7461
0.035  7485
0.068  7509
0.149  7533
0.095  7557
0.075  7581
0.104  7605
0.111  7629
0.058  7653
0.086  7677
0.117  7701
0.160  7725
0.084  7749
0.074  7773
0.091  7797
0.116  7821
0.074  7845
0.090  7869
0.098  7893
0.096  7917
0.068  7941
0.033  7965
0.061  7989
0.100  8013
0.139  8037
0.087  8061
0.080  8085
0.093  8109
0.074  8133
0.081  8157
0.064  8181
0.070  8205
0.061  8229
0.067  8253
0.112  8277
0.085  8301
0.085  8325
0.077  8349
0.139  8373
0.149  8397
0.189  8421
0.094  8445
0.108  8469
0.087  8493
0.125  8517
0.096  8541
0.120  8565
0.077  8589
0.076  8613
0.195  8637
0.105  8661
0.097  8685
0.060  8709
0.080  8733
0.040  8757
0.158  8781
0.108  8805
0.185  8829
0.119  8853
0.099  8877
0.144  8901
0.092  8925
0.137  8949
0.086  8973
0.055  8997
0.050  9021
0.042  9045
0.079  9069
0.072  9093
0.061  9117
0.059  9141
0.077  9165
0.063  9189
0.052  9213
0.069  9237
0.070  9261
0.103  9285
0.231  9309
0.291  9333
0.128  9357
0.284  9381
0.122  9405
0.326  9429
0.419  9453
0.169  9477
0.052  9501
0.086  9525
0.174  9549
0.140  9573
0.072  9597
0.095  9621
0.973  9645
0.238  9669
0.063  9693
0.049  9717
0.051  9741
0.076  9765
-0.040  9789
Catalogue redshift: 0.471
